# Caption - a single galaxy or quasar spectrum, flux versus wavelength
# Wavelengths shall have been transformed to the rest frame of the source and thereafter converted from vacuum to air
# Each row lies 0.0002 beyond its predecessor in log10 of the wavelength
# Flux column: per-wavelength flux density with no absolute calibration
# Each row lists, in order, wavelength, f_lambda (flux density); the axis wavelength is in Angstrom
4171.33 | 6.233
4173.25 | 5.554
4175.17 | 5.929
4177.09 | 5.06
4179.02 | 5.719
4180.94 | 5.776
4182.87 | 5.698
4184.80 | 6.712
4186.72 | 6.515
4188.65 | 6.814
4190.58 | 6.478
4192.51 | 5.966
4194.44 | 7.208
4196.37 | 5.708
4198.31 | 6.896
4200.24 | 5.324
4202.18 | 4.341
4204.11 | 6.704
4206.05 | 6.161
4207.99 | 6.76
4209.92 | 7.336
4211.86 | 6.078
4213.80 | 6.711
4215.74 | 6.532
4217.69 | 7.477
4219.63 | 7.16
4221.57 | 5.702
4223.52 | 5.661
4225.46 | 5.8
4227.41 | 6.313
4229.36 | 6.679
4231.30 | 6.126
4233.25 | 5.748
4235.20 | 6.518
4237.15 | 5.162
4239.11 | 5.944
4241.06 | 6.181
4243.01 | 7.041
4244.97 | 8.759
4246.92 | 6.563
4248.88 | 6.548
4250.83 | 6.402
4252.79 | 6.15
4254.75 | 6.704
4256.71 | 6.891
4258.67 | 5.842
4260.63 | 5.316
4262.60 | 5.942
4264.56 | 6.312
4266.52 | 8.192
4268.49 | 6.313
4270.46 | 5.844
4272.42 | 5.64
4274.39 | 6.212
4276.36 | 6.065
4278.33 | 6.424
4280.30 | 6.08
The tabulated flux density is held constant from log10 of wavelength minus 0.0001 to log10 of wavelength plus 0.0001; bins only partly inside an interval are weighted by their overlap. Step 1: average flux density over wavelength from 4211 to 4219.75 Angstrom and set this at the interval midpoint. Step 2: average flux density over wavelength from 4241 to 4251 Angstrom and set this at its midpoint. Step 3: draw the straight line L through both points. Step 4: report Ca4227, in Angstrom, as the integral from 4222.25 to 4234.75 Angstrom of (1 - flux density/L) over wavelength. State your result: 1.5 Angstrom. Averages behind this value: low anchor 6.76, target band 6.07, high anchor 7.03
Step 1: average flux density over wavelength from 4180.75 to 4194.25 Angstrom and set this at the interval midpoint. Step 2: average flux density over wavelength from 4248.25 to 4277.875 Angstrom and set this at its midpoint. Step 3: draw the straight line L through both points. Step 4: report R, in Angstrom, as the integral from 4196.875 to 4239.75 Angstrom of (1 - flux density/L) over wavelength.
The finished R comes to 0.7 Angstrom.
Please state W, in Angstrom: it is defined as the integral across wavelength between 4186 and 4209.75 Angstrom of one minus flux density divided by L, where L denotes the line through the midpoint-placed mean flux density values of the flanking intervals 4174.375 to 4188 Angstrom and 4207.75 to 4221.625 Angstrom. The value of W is 0.3 Angstrom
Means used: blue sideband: 5.94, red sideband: 6.79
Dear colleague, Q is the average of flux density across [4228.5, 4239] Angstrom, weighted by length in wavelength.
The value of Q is 6.03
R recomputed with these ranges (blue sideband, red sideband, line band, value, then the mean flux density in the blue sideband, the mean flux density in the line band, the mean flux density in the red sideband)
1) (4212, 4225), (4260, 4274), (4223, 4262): 0.2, 6.48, 6.32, 6.24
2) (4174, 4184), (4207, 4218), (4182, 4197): -1.0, 5.65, 6.41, 6.77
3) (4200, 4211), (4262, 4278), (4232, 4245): -0.1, 6.16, 6.3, 6.33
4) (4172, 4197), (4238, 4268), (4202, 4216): -0.4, 6.1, 6.43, 6.57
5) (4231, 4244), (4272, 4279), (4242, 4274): -2.2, 6.1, 6.52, 6.1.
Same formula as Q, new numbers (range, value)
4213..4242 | 6.24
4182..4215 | 6.32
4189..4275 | 6.35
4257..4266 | 6.05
